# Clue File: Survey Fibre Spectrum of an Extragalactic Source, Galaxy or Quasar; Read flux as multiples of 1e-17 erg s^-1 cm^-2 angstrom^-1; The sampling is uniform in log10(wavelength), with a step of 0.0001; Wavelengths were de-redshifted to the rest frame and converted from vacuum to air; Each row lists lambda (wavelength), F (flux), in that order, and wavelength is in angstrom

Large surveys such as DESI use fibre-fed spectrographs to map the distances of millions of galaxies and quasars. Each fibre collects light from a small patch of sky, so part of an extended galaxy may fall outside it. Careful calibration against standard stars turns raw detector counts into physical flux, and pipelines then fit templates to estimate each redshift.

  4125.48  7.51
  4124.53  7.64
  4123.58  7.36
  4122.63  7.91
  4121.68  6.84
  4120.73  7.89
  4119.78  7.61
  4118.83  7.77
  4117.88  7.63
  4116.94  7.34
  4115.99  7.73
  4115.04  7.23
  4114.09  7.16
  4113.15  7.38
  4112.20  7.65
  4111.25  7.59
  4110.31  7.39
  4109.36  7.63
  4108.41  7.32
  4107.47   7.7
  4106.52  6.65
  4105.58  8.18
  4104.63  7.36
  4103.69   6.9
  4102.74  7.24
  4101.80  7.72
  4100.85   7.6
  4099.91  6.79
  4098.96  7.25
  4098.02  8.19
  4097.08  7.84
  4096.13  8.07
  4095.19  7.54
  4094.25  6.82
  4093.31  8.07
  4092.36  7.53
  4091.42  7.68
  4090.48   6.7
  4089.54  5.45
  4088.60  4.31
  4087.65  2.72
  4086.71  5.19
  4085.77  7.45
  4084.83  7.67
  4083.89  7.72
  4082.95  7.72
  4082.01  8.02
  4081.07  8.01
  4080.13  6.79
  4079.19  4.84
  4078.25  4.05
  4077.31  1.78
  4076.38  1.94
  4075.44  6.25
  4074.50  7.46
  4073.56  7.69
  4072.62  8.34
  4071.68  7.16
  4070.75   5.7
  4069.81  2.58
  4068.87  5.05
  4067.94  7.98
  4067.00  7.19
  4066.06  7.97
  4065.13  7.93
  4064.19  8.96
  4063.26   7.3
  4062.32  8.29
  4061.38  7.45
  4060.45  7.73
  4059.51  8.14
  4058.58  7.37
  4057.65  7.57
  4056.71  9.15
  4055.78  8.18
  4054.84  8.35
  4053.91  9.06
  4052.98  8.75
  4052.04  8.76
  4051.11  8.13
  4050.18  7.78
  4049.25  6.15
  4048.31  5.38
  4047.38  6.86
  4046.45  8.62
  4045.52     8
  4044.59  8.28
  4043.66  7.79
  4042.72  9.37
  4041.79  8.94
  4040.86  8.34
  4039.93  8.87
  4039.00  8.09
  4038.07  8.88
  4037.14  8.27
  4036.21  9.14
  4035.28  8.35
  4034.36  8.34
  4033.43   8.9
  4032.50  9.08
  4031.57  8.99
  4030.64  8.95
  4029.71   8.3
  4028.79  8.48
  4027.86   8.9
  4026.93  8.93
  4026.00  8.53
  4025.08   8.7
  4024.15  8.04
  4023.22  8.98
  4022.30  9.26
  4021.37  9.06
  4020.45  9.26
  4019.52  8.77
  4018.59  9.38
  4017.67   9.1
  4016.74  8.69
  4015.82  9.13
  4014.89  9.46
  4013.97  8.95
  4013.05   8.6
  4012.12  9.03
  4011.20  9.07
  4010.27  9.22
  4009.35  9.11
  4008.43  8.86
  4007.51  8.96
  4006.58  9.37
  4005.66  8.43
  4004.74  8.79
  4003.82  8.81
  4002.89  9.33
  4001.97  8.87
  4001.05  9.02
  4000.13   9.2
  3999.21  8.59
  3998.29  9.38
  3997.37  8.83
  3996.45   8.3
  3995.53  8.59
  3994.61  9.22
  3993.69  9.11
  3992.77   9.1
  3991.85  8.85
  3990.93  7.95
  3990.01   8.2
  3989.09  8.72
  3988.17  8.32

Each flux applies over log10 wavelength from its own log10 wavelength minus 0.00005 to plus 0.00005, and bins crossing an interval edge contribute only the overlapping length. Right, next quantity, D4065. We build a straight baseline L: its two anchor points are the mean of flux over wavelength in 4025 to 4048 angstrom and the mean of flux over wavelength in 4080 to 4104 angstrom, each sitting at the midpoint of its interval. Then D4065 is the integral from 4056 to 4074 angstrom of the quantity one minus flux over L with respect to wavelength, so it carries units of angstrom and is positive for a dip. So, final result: 1.0 angstrom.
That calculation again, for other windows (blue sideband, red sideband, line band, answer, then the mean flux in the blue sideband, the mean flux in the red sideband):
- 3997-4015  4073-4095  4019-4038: -1.4 angstrom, 8.99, 6.19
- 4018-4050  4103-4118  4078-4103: 2.6 angstrom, 8.47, 7.42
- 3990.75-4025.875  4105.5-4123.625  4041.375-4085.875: 5.2 angstrom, 8.94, 7.49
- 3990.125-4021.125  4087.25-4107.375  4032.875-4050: 0.1 angstrom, 8.94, 7.01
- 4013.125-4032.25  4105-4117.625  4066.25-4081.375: 4.2 angstrom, 8.89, 7.46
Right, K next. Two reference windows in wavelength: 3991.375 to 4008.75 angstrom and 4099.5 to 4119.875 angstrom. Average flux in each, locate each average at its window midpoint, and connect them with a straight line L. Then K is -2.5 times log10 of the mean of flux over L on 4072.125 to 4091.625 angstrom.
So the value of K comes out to 0.28 mag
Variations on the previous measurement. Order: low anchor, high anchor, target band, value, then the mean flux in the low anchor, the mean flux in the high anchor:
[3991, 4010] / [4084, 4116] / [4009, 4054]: -0.029 mag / 8.92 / 7.11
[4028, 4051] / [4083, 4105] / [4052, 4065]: -0.051 mag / 8.26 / 6.96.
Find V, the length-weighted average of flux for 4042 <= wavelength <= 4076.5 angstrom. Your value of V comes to 7.49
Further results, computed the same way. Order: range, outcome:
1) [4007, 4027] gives 8.96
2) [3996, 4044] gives 8.85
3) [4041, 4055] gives 8.02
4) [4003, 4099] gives 7.8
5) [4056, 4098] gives 6.78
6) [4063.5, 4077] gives 6.54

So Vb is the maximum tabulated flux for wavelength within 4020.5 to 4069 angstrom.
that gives 9.37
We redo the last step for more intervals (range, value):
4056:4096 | 9.15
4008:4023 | 9.46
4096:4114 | 8.19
